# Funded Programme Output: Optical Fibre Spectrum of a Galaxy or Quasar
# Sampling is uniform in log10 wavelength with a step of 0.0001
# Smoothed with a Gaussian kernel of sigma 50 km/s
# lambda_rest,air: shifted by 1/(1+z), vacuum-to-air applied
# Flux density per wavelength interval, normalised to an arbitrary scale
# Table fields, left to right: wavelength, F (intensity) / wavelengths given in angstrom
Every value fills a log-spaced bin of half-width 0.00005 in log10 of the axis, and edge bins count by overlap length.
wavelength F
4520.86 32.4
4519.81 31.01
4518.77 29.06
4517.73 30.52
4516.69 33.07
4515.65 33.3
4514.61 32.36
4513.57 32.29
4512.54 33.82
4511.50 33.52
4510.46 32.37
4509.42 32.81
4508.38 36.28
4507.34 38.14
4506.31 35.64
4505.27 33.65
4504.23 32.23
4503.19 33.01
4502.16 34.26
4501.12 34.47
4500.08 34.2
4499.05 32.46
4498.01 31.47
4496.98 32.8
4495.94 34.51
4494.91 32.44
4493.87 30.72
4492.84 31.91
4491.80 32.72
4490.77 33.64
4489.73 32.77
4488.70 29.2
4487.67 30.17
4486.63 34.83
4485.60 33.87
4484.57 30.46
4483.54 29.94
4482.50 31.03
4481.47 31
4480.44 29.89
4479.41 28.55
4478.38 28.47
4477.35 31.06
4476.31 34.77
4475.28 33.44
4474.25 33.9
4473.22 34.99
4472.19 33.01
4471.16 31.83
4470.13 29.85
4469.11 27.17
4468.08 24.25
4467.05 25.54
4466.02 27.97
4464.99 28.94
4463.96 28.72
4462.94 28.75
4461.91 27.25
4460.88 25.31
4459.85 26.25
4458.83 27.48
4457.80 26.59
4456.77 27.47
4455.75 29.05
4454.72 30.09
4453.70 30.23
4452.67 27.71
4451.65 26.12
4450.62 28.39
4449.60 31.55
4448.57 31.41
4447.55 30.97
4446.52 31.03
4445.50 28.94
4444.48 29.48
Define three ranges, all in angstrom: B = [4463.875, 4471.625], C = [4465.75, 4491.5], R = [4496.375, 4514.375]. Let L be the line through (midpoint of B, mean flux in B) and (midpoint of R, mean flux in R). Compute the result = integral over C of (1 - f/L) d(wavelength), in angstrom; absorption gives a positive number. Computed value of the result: -1.1 angstrom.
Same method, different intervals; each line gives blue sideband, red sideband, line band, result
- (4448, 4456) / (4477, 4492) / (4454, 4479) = 0.75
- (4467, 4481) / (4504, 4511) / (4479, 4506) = 0.48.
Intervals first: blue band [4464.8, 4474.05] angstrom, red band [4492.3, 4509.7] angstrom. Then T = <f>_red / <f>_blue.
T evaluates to 1.14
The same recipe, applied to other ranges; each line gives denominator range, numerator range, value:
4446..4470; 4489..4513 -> 1.18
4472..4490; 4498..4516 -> 1.06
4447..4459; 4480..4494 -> 1.09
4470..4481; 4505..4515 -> 1.07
